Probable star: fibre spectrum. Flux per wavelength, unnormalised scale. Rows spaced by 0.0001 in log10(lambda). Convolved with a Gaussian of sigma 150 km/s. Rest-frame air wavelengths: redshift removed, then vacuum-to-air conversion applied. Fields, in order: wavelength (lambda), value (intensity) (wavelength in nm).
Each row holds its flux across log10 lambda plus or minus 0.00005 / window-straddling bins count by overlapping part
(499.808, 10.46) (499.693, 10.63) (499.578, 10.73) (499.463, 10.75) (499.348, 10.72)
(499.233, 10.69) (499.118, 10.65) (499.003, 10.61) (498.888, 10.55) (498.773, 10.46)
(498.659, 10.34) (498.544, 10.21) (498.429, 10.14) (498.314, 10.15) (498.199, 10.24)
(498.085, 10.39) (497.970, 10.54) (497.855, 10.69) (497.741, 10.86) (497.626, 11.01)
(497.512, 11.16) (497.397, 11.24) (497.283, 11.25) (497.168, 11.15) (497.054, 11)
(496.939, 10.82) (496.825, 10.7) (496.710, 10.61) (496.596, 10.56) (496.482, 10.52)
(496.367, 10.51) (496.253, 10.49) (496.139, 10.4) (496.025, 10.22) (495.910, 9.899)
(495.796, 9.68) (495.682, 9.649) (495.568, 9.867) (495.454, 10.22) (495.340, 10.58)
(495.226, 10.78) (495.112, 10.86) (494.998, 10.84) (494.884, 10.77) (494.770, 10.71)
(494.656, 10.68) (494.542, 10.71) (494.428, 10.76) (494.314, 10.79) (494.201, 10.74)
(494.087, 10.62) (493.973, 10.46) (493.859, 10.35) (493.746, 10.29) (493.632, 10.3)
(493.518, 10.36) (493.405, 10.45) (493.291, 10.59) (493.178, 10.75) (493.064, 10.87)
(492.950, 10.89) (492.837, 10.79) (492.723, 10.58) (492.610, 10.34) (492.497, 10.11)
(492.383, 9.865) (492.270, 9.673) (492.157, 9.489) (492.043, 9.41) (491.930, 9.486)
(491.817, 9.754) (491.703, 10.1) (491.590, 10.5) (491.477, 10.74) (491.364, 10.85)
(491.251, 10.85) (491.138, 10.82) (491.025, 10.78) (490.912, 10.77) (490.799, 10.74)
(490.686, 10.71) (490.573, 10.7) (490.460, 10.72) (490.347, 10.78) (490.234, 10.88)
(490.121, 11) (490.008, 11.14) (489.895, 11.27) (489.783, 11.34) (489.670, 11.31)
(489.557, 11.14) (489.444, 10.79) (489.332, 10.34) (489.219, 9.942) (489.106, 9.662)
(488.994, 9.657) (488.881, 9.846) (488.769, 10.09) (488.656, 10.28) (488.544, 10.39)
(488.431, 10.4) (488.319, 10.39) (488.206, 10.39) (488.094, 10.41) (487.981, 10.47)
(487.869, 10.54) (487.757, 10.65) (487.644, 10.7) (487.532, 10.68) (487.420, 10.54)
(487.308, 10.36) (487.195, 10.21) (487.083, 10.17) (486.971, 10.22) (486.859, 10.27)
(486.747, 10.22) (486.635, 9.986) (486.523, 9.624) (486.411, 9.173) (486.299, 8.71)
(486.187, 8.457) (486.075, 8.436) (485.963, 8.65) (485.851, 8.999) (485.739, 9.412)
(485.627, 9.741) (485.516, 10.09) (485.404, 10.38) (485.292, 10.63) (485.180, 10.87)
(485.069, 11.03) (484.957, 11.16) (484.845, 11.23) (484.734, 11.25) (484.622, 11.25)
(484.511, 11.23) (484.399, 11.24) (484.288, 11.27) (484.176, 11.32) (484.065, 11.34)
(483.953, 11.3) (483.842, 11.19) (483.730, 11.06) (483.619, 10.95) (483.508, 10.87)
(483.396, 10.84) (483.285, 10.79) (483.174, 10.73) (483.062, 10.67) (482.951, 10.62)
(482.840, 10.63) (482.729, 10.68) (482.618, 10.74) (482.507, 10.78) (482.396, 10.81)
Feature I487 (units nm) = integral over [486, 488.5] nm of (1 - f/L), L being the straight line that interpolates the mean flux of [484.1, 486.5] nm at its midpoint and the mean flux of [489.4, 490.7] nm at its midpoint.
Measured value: 0.12 nm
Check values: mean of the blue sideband 10.2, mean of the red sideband 11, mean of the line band 10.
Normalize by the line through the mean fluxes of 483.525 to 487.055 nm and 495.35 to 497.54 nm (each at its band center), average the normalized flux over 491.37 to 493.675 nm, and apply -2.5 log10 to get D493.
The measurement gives 0.02 mag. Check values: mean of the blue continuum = 10.3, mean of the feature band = 10.3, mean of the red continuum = 10.5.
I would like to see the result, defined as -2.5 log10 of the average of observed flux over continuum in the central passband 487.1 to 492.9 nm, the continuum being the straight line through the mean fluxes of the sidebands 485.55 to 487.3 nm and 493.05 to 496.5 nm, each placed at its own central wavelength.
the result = -0.06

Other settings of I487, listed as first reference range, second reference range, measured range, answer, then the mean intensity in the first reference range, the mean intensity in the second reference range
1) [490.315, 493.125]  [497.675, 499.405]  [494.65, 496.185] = 0.013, 10.4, 10.5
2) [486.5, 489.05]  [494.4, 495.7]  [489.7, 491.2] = -0.074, 10.3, 10.6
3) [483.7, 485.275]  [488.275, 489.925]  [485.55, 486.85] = 0.195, 11.2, 10.4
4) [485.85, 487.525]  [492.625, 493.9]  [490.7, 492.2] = -0.006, 9.65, 10.6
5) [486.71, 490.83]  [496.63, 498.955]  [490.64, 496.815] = 0.102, 10.5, 10.7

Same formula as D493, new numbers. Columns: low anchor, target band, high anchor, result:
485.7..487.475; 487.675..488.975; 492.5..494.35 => -0.05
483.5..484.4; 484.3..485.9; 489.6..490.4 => 0.05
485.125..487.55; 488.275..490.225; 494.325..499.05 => -0.06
